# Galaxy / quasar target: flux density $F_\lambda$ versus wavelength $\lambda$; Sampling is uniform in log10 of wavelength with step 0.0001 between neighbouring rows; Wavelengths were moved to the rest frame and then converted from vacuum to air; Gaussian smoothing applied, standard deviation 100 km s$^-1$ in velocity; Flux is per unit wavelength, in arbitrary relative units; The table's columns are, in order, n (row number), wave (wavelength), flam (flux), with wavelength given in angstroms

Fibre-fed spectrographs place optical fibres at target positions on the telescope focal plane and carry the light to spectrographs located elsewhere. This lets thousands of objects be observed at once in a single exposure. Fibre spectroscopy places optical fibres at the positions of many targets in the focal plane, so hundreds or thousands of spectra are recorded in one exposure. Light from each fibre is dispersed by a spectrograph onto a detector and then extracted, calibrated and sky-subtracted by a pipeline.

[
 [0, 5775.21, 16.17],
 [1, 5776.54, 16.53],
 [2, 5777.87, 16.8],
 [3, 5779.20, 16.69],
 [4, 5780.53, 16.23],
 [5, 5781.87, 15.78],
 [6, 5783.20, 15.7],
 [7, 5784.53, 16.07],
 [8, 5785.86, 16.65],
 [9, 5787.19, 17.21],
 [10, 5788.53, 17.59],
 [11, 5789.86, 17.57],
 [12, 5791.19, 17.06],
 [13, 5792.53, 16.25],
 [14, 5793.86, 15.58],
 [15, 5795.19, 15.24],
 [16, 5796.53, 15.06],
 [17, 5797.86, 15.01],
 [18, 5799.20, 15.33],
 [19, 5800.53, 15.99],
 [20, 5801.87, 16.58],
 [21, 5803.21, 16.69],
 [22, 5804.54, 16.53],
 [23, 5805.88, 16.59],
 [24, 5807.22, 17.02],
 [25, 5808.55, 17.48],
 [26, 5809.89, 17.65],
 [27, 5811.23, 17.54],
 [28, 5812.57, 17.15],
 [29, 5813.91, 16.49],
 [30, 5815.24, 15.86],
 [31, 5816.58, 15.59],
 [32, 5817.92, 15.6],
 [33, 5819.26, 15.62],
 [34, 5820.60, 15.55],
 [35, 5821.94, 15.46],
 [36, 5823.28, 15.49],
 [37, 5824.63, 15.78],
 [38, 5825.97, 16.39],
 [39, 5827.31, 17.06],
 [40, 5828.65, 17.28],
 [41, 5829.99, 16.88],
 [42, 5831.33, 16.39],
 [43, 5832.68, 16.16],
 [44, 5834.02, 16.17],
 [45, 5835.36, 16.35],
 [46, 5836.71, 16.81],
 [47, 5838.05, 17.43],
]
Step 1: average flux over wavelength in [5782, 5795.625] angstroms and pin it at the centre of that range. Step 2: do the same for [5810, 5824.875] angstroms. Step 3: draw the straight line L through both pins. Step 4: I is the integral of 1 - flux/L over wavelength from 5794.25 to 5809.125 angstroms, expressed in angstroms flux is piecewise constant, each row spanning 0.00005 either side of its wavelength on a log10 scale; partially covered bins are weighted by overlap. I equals 0.17 angstroms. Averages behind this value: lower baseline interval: 16.5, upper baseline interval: 16.1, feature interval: 16.1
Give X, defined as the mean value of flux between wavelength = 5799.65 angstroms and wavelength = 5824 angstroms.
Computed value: 16.4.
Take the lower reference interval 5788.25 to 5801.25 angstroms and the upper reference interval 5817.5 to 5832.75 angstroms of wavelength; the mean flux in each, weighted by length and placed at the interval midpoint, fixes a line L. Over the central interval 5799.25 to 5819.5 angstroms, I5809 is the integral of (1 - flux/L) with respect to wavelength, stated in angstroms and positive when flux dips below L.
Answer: -0.6 angstroms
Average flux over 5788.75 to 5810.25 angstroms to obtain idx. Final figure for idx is 16.4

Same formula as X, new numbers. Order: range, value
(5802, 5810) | 16.9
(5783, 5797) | 16.4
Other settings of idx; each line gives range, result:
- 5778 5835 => 16.3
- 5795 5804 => 15.7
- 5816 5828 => 15.8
